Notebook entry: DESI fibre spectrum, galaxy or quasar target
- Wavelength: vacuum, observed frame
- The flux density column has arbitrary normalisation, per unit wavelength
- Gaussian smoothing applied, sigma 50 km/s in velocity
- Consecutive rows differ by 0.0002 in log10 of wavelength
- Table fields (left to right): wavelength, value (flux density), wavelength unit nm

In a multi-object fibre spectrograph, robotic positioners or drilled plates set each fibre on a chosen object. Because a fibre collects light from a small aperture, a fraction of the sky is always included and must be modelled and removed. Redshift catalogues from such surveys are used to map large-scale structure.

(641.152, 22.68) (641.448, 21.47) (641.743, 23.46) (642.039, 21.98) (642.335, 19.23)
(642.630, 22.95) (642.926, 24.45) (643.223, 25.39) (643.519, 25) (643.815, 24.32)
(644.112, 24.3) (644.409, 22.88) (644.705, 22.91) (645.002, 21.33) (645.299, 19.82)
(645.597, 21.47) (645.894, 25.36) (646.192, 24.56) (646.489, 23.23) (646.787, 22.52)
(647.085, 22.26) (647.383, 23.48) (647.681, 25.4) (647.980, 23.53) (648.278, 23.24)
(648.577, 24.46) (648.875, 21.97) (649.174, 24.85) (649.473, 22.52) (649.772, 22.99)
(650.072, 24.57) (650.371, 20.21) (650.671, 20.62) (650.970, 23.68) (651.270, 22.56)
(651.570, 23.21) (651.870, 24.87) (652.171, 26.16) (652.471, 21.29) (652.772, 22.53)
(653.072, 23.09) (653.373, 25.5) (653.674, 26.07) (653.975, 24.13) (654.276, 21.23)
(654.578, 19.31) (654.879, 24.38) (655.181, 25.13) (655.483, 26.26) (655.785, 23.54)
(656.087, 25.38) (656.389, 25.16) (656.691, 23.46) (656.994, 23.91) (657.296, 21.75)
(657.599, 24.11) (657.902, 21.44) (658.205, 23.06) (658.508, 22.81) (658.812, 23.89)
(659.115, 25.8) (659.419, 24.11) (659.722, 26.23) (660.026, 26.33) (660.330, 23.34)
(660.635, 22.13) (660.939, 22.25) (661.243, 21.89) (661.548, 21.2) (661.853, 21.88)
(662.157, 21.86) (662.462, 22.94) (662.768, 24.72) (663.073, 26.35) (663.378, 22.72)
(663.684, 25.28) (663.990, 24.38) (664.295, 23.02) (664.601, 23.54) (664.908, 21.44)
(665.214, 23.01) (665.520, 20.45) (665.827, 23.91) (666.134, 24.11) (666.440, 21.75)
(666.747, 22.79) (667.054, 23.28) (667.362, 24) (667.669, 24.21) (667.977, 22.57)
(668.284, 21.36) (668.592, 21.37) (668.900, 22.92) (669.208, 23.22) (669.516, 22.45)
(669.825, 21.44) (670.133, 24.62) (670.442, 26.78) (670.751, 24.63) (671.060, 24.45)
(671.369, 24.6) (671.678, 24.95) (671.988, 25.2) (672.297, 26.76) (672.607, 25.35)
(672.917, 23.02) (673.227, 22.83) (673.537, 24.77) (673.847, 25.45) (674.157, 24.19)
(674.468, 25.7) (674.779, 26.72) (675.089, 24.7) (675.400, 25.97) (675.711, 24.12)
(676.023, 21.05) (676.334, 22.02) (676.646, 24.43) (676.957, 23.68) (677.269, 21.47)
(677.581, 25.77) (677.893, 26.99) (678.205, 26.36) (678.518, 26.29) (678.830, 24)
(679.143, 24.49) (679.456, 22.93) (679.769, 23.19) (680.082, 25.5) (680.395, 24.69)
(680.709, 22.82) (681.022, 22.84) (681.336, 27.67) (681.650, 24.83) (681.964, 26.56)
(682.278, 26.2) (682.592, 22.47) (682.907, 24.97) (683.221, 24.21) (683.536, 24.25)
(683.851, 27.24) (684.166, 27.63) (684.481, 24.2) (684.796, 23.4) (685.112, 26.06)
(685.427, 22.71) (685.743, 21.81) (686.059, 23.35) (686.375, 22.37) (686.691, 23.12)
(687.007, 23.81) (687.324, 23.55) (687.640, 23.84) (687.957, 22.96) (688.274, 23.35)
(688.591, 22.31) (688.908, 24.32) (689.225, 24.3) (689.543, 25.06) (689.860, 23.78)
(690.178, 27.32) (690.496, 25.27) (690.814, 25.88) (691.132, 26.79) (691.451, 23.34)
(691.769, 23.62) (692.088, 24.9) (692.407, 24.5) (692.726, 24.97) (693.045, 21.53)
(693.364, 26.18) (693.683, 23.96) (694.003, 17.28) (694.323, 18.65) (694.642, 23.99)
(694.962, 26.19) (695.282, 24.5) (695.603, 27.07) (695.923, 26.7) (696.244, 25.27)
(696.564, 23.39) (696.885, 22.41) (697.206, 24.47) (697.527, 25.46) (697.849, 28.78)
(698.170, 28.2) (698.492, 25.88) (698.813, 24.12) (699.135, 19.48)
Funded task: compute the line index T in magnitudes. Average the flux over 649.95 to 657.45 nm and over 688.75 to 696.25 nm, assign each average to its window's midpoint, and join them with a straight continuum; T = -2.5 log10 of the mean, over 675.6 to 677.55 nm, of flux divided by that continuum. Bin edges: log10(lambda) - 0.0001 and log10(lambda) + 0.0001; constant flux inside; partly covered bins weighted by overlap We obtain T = 0.05 mag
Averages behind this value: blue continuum 23.5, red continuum 24.4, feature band 23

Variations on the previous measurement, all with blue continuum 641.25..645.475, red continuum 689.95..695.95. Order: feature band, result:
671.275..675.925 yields -0.05 mag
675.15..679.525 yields -0.02 mag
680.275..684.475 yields -0.05 mag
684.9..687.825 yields 0.03 mag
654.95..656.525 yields -0.08 mag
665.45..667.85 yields 0.02 mag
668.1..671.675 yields 0.00 mag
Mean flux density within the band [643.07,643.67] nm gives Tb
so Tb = 25.2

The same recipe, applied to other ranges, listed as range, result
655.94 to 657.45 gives 23.9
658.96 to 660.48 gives 25.2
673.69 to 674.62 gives 25.1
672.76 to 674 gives 24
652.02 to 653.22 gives 23.3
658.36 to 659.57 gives 24.1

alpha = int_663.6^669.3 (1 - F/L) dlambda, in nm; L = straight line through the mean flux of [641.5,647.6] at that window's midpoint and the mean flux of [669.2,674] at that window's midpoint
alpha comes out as 0.29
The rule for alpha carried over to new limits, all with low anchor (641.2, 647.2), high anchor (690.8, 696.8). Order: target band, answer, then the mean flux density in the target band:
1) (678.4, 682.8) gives -0.15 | 24.6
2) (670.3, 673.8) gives -0.19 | 24.9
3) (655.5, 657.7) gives -0.08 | 24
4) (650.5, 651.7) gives 0.03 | 22.5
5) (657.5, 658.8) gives 0.02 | 22.9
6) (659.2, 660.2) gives -0.10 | 25.5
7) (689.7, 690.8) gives -0.07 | 25.5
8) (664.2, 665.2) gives 0.03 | 22.7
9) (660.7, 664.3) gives 0.03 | 23.2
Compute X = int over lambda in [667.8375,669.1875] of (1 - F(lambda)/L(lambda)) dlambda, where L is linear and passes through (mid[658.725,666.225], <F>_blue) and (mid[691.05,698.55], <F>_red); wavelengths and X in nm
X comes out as 0.08 nm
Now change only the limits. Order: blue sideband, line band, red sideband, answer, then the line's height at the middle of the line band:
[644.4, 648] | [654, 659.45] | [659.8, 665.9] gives -0.12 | 23.1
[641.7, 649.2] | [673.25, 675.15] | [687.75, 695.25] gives -0.12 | 23.7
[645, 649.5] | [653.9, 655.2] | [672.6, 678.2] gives 0.05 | 23.5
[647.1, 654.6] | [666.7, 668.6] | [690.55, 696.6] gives 0.06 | 23.7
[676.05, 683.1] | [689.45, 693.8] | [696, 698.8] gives 0.06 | 25.1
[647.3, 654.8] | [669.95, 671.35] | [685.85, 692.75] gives -0.07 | 23.7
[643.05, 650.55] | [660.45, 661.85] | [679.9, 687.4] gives 0.11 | 23.7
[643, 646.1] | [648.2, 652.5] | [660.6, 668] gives 0.01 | 23.2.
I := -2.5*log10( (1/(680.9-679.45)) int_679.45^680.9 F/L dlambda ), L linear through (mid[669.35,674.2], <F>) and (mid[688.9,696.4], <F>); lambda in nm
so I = 0.02 mag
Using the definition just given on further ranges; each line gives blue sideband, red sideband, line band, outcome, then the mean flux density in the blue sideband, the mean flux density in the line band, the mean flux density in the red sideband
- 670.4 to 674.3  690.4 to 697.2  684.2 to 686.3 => 0.03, 24.8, 23.8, 24.1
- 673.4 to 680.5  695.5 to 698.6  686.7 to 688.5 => 0.08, 24.5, 23.4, 25.7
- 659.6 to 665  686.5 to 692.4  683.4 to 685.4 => -0.05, 23.4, 25.3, 24.3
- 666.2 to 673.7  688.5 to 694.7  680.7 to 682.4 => -0.07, 23.7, 25.3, 23.9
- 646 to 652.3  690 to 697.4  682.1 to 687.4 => -0.01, 23.4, 24.2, 24.3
